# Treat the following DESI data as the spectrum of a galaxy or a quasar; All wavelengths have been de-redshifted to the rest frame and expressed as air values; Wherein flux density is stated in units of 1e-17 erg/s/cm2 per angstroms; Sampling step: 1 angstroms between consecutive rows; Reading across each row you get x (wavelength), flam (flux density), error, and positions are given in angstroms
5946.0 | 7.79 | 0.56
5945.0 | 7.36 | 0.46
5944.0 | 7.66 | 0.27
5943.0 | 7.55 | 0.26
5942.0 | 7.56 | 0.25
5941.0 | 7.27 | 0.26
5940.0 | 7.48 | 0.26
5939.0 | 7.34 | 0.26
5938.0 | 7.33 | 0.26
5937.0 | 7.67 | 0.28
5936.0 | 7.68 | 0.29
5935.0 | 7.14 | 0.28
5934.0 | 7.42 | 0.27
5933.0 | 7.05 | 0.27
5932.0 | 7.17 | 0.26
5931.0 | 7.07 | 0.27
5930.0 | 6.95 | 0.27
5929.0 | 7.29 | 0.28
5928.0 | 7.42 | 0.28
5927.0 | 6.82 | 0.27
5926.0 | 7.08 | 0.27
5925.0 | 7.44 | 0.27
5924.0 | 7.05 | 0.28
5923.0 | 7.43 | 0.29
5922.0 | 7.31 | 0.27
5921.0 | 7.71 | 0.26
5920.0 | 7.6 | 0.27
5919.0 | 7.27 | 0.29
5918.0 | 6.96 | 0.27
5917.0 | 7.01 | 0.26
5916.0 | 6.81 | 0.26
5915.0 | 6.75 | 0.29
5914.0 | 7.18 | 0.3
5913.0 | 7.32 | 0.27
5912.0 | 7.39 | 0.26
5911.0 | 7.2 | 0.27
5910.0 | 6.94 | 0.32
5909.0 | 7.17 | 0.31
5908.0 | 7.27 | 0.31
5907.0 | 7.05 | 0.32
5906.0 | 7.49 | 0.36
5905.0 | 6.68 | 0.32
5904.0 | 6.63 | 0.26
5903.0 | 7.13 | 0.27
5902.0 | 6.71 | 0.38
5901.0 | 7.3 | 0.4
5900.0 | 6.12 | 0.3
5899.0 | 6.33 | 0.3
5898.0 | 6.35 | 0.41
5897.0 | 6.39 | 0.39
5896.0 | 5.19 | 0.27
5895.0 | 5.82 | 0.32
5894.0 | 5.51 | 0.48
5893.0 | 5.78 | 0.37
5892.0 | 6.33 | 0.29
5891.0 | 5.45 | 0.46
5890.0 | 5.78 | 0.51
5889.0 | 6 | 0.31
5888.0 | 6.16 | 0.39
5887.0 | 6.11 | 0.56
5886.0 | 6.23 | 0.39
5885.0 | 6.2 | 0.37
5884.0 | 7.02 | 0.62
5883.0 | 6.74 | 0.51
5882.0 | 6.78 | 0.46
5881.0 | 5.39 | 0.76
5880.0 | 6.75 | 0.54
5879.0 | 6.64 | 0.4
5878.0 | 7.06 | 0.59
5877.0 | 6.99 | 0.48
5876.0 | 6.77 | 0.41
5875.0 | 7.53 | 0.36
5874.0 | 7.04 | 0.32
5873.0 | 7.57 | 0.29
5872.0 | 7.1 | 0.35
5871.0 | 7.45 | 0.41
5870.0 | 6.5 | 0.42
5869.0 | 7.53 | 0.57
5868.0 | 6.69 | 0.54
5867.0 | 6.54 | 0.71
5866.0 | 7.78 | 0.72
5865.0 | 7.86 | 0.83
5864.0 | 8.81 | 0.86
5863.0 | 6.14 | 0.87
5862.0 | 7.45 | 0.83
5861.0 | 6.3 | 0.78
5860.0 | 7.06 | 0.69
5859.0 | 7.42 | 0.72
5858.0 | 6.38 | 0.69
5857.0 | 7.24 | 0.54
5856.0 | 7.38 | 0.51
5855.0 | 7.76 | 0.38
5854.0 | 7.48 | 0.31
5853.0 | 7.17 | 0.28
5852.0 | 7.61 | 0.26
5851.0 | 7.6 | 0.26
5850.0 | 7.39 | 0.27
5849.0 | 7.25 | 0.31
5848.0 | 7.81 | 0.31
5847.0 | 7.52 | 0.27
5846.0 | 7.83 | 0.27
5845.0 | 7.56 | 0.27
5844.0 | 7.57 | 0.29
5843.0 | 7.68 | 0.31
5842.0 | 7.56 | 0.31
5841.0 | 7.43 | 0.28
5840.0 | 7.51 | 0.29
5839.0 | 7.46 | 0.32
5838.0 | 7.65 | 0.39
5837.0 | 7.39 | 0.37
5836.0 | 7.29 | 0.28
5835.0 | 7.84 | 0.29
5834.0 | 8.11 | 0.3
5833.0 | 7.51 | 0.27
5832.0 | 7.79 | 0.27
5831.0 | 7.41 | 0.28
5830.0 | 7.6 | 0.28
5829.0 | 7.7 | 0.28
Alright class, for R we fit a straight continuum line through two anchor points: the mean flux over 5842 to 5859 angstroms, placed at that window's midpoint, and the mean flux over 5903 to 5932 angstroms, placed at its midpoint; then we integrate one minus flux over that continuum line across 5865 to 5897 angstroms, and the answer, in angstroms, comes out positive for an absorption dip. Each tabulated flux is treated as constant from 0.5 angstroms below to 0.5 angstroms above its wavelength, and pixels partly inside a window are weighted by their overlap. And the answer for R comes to 3.4 angstroms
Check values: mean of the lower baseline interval 7.45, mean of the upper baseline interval 7.15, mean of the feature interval 6.55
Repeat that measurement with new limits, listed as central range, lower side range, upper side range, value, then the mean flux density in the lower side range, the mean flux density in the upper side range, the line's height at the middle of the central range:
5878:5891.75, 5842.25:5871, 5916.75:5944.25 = 1.96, 7.34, 7.31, 7.33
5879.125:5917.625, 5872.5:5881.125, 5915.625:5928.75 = 2.89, 6.92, 7.23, 7.07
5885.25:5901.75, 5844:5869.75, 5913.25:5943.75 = 2.79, 7.34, 7.26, 7.3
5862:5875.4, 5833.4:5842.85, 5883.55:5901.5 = -1.03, 7.59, 6.11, 6.76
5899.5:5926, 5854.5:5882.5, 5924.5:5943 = 0.41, 7.07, 7.29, 7.22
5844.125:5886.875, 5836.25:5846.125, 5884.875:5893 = -2.29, 7.55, 6.01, 6.76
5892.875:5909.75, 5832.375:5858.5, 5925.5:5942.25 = 1.86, 7.5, 7.27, 7.36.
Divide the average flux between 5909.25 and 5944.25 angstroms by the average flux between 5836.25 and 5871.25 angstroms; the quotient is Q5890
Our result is 0.99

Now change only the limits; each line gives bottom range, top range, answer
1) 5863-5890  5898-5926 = 1.03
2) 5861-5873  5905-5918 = 0.98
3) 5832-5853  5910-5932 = 0.95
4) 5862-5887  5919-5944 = 1.05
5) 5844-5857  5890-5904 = 0.82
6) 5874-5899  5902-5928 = 1.13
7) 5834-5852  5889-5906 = 0.83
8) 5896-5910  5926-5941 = 1.07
